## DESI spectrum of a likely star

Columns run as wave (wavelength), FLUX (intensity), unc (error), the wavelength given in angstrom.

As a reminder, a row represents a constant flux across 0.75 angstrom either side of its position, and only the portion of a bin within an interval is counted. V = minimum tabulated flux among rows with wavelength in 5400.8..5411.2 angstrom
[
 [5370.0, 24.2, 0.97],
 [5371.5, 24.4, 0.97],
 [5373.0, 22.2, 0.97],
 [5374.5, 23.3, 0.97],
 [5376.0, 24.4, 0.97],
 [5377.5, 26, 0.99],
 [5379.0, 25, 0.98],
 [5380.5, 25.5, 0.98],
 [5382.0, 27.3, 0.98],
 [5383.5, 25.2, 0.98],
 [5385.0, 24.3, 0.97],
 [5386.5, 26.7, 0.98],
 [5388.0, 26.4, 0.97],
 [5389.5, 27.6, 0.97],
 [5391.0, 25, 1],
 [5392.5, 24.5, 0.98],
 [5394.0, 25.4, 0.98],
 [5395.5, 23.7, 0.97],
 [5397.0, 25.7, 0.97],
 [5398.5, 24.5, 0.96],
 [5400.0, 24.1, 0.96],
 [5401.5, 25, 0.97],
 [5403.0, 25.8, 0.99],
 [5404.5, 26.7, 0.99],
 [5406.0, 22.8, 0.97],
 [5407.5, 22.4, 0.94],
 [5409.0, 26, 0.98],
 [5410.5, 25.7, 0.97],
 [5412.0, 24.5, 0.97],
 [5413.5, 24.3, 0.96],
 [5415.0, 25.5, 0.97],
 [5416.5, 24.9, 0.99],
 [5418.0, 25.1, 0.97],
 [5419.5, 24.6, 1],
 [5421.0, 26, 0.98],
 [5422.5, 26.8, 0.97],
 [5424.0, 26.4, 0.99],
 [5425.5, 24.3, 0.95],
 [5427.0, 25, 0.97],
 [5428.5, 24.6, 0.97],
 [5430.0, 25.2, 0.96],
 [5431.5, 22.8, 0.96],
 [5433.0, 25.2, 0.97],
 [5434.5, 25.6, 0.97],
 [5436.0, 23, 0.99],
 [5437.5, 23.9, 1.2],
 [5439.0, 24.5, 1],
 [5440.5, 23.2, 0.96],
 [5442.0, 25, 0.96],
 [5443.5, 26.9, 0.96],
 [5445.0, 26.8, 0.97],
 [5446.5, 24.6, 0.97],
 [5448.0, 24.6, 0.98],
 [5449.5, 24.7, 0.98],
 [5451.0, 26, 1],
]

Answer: 22.4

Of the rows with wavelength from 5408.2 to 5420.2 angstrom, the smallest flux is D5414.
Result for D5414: 24.3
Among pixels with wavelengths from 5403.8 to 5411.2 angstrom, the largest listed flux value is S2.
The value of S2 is 26.7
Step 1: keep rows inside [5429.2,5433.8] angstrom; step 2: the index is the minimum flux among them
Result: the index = 22.8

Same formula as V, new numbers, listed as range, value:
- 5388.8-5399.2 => 23.7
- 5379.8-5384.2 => 25.2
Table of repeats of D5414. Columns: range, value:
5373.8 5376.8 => 23.3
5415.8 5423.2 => 24.6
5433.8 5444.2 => 23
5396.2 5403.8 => 24.1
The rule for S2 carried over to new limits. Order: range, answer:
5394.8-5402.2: 25.7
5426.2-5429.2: 25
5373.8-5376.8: 24.4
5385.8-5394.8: 27.6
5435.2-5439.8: 24.5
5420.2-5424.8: 26.8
